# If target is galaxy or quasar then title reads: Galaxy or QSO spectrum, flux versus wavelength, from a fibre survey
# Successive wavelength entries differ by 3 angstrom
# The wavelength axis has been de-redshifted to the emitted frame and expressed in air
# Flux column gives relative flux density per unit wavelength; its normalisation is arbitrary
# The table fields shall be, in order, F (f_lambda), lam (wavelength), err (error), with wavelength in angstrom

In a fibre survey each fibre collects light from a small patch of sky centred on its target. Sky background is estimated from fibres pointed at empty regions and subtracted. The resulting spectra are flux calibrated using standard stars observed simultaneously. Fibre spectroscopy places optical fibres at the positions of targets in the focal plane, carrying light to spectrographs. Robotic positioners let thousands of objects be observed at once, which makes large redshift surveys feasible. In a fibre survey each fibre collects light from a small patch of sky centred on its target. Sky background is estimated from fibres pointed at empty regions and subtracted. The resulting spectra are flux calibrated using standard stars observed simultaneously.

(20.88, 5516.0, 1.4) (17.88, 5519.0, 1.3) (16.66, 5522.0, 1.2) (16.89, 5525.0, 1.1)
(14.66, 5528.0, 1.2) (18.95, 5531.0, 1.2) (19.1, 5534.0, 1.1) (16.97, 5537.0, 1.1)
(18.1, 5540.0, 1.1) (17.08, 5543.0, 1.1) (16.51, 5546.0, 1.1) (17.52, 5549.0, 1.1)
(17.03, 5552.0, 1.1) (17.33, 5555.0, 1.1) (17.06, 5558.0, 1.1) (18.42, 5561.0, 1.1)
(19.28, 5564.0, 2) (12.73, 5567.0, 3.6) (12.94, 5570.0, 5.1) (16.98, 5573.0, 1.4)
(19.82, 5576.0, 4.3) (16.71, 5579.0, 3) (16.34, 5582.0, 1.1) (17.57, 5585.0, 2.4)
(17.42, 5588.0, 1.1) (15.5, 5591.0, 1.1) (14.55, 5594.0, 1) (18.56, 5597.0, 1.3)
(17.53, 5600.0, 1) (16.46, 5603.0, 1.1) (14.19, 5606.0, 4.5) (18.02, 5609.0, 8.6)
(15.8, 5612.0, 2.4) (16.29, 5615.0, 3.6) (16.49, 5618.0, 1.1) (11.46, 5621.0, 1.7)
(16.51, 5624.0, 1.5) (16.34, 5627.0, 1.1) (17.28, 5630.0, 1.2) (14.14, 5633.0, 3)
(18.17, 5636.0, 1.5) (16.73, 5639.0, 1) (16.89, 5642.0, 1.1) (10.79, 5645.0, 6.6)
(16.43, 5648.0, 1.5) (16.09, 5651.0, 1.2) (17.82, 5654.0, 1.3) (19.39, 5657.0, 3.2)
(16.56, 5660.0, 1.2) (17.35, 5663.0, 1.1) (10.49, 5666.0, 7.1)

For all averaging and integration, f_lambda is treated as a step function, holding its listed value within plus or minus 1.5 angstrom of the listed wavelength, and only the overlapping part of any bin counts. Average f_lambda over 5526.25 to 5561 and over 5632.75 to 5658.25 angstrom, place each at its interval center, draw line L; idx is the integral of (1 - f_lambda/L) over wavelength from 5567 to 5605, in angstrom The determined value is 0.9 angstrom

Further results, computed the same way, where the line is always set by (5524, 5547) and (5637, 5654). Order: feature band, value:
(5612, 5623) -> 0.8 angstrom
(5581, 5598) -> -0.1 angstrom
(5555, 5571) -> 0.6 angstrom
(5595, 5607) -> -0.3 angstrom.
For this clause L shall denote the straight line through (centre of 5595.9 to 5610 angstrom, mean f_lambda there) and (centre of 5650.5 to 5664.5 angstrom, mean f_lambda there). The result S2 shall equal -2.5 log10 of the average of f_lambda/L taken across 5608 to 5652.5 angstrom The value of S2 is 0.09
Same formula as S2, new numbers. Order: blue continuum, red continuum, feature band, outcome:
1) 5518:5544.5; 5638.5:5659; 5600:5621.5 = 0.05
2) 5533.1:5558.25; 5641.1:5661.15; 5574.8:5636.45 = 0.02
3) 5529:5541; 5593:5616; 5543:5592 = 0.03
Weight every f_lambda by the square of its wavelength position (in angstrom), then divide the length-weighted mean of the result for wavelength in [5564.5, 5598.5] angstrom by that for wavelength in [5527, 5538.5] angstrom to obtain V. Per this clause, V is 1.0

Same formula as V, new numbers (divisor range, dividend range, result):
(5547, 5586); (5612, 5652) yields 0.95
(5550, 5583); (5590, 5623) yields 0.96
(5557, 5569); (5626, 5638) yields 1.01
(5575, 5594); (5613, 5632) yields 0.94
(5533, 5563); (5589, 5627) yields 0.93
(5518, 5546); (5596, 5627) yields 0.96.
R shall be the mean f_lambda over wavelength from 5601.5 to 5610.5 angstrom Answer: 16.2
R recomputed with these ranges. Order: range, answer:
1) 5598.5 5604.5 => 17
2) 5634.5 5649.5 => 15.8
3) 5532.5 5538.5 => 18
